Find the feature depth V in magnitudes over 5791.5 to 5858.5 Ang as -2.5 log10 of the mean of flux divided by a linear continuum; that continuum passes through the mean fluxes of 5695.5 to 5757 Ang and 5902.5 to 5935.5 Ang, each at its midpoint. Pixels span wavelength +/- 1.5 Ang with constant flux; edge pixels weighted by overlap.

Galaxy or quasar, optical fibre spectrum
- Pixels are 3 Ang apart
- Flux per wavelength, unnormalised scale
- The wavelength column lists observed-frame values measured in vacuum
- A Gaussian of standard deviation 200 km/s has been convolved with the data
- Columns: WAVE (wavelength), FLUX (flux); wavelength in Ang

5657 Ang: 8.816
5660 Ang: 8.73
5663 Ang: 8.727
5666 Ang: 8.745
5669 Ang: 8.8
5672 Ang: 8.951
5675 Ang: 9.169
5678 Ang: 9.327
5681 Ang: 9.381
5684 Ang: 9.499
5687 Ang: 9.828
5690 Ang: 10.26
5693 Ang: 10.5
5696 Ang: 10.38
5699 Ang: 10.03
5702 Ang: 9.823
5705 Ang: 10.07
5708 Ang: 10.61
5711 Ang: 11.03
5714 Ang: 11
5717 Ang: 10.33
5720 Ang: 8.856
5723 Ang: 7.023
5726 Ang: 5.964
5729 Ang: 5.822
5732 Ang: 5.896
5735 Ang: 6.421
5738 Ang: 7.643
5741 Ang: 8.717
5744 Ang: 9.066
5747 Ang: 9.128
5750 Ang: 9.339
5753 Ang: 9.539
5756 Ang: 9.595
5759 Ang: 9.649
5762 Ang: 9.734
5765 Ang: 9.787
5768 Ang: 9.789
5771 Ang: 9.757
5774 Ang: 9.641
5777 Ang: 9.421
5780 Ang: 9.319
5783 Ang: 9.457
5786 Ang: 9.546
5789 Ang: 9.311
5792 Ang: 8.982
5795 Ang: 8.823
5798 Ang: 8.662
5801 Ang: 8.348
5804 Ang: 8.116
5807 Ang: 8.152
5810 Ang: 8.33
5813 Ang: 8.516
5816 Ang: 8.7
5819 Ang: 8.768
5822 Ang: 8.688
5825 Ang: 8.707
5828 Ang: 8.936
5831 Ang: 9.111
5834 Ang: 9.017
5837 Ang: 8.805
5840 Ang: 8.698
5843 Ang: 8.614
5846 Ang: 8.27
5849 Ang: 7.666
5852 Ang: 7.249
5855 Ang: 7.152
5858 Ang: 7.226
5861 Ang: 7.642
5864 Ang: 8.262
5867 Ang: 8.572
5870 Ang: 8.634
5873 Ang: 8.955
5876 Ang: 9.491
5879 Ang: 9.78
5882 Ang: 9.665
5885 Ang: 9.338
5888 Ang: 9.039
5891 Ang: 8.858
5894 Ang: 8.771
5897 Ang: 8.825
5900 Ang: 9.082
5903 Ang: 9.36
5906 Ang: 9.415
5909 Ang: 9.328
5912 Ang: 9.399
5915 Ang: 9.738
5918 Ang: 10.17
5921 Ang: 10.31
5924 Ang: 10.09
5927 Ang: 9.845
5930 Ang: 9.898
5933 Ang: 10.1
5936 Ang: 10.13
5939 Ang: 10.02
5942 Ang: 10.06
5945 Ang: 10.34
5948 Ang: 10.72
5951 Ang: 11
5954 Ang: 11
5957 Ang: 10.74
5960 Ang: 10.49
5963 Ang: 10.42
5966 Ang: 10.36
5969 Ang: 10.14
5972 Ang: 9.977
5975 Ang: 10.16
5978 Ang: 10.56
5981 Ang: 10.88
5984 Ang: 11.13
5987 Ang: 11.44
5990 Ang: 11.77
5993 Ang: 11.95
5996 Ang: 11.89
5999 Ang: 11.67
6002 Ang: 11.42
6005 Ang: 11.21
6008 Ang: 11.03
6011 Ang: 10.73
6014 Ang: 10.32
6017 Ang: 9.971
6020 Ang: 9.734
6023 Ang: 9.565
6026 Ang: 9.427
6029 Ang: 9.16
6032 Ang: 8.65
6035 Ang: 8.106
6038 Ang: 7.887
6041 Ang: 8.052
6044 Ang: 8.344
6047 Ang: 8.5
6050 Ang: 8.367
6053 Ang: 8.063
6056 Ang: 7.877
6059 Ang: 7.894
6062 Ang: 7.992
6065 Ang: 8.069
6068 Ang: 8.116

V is 0.11 mag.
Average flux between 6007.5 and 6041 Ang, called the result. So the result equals 9.4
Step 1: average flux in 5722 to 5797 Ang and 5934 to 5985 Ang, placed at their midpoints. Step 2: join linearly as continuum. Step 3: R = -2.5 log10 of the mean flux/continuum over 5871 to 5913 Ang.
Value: 0.07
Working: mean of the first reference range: 8.71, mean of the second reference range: 10.5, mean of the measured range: 9.23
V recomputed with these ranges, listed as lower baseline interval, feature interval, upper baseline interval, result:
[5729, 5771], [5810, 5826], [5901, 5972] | 0.072 mag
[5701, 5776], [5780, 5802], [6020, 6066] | -0.021 mag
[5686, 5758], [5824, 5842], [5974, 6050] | 0.067 mag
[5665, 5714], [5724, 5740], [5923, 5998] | 0.471 mag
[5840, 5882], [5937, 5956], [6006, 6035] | -0.156 mag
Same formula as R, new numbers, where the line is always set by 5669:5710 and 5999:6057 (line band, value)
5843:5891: 0.13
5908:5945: -0.05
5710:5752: 0.18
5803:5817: 0.16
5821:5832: 0.09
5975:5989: -0.16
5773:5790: 0.03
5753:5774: 0.00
